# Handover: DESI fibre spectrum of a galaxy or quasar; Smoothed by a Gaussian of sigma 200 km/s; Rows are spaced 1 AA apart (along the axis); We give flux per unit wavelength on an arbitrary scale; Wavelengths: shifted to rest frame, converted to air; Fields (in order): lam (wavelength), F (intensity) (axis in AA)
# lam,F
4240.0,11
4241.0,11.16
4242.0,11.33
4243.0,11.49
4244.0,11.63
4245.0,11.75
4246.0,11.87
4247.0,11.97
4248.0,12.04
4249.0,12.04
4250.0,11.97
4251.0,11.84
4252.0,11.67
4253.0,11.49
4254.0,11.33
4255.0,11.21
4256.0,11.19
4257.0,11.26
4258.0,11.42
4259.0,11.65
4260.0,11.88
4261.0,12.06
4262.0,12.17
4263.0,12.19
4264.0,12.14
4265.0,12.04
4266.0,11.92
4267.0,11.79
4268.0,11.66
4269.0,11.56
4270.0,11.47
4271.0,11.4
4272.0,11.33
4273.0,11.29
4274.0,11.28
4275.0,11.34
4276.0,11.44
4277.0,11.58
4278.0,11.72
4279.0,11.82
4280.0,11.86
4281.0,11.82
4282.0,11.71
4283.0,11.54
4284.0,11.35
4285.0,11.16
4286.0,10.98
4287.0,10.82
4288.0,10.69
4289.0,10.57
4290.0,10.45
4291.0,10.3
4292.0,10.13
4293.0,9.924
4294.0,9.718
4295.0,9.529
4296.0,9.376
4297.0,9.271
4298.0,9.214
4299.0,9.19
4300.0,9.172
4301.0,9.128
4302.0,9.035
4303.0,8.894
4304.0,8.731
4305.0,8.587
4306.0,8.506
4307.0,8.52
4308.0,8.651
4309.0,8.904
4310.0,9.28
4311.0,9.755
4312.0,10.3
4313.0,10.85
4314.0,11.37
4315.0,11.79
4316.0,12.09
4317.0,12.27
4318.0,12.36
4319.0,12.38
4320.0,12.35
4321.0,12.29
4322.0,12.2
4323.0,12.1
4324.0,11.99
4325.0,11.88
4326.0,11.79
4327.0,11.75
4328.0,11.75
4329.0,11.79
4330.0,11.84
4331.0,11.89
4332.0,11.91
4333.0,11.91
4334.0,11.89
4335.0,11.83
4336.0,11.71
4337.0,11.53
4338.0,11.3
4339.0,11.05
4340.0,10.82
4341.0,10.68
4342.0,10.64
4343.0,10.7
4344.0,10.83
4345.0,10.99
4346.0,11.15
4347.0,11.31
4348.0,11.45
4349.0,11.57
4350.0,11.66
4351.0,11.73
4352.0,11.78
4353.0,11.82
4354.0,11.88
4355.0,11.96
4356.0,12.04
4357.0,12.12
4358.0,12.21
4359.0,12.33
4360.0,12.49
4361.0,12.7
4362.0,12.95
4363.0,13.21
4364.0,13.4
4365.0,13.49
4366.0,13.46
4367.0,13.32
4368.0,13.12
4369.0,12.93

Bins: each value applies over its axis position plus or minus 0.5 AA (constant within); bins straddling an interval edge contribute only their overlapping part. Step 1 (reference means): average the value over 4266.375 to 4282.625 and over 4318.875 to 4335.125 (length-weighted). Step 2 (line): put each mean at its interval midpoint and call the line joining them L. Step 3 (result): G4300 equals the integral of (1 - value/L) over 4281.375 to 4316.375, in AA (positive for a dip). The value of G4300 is 5.26 AA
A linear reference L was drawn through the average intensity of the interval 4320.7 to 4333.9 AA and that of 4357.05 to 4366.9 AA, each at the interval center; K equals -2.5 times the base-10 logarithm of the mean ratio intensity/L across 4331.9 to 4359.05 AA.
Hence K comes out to 0.08 mag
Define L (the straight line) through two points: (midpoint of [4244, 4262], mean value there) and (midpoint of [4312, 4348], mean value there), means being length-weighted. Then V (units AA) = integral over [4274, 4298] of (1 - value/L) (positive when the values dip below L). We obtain 1.8 AA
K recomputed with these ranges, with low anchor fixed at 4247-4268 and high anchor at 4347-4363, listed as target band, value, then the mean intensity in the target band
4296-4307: 0.31 mag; 8.97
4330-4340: 0.03 mag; 11.6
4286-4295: 0.15 mag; 10.3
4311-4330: 0.01 mag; 11.8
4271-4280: 0.03 mag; 11.5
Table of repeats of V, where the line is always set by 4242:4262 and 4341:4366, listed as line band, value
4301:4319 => 2.7 AA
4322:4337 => 0.0 AA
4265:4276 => 0.2 AA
